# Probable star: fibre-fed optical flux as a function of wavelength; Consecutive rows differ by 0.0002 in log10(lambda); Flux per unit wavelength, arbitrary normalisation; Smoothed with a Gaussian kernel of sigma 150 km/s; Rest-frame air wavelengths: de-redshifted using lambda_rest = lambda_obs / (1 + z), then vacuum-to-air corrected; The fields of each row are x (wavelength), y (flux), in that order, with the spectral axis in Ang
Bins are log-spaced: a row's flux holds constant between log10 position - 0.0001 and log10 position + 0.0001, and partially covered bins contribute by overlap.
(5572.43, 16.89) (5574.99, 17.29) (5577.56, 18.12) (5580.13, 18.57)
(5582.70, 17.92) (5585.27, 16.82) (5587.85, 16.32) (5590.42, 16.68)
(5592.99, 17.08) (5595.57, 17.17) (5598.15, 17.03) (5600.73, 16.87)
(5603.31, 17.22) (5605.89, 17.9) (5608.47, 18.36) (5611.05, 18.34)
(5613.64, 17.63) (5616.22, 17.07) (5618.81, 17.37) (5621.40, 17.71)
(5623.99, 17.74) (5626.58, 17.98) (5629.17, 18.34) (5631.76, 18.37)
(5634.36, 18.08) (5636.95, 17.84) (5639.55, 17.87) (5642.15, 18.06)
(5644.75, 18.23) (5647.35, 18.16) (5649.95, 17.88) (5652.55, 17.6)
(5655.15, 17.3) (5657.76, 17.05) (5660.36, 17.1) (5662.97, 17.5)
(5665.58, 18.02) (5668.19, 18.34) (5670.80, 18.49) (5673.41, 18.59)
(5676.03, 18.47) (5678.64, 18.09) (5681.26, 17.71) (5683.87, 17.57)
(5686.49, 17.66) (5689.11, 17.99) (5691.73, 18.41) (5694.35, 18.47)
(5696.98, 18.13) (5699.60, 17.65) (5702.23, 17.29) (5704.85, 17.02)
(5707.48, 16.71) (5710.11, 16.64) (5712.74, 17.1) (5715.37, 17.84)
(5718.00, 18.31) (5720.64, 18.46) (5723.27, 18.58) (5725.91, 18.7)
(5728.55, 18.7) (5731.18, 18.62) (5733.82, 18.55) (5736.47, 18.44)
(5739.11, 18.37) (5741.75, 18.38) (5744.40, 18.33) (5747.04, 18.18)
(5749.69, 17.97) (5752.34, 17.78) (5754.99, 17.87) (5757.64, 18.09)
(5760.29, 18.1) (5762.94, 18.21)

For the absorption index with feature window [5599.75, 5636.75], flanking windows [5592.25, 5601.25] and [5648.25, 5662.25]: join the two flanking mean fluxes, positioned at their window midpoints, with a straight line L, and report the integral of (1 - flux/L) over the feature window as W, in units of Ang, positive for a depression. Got -1.3 Ang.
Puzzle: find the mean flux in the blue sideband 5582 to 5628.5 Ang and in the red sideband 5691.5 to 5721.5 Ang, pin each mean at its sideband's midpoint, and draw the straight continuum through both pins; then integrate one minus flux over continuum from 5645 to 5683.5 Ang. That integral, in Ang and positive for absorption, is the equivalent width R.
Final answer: -0.8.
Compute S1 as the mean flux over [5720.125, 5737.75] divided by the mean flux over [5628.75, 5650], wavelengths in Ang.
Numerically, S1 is 1.03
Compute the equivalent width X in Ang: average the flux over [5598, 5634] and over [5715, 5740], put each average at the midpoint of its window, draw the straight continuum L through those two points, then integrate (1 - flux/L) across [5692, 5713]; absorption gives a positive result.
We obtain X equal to 1.0 Ang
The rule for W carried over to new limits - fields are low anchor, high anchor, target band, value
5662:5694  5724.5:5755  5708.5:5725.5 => 0.37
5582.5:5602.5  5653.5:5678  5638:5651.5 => -0.32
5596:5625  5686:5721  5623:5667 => -0.59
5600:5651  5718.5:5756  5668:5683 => -0.15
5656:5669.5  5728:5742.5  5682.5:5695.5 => -0.06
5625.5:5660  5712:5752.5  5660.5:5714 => 0.92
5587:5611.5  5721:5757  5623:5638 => -0.47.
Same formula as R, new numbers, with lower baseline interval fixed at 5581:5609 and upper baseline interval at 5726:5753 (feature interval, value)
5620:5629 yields -0.2 Ang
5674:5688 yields 0.0 Ang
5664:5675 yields -0.3 Ang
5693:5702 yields 0.0 Ang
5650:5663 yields 0.3 Ang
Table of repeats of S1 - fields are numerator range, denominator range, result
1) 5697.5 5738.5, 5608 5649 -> 1.00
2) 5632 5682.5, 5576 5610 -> 1.03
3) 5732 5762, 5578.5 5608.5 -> 1.05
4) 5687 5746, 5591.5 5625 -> 1.03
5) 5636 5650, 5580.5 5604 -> 1.06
